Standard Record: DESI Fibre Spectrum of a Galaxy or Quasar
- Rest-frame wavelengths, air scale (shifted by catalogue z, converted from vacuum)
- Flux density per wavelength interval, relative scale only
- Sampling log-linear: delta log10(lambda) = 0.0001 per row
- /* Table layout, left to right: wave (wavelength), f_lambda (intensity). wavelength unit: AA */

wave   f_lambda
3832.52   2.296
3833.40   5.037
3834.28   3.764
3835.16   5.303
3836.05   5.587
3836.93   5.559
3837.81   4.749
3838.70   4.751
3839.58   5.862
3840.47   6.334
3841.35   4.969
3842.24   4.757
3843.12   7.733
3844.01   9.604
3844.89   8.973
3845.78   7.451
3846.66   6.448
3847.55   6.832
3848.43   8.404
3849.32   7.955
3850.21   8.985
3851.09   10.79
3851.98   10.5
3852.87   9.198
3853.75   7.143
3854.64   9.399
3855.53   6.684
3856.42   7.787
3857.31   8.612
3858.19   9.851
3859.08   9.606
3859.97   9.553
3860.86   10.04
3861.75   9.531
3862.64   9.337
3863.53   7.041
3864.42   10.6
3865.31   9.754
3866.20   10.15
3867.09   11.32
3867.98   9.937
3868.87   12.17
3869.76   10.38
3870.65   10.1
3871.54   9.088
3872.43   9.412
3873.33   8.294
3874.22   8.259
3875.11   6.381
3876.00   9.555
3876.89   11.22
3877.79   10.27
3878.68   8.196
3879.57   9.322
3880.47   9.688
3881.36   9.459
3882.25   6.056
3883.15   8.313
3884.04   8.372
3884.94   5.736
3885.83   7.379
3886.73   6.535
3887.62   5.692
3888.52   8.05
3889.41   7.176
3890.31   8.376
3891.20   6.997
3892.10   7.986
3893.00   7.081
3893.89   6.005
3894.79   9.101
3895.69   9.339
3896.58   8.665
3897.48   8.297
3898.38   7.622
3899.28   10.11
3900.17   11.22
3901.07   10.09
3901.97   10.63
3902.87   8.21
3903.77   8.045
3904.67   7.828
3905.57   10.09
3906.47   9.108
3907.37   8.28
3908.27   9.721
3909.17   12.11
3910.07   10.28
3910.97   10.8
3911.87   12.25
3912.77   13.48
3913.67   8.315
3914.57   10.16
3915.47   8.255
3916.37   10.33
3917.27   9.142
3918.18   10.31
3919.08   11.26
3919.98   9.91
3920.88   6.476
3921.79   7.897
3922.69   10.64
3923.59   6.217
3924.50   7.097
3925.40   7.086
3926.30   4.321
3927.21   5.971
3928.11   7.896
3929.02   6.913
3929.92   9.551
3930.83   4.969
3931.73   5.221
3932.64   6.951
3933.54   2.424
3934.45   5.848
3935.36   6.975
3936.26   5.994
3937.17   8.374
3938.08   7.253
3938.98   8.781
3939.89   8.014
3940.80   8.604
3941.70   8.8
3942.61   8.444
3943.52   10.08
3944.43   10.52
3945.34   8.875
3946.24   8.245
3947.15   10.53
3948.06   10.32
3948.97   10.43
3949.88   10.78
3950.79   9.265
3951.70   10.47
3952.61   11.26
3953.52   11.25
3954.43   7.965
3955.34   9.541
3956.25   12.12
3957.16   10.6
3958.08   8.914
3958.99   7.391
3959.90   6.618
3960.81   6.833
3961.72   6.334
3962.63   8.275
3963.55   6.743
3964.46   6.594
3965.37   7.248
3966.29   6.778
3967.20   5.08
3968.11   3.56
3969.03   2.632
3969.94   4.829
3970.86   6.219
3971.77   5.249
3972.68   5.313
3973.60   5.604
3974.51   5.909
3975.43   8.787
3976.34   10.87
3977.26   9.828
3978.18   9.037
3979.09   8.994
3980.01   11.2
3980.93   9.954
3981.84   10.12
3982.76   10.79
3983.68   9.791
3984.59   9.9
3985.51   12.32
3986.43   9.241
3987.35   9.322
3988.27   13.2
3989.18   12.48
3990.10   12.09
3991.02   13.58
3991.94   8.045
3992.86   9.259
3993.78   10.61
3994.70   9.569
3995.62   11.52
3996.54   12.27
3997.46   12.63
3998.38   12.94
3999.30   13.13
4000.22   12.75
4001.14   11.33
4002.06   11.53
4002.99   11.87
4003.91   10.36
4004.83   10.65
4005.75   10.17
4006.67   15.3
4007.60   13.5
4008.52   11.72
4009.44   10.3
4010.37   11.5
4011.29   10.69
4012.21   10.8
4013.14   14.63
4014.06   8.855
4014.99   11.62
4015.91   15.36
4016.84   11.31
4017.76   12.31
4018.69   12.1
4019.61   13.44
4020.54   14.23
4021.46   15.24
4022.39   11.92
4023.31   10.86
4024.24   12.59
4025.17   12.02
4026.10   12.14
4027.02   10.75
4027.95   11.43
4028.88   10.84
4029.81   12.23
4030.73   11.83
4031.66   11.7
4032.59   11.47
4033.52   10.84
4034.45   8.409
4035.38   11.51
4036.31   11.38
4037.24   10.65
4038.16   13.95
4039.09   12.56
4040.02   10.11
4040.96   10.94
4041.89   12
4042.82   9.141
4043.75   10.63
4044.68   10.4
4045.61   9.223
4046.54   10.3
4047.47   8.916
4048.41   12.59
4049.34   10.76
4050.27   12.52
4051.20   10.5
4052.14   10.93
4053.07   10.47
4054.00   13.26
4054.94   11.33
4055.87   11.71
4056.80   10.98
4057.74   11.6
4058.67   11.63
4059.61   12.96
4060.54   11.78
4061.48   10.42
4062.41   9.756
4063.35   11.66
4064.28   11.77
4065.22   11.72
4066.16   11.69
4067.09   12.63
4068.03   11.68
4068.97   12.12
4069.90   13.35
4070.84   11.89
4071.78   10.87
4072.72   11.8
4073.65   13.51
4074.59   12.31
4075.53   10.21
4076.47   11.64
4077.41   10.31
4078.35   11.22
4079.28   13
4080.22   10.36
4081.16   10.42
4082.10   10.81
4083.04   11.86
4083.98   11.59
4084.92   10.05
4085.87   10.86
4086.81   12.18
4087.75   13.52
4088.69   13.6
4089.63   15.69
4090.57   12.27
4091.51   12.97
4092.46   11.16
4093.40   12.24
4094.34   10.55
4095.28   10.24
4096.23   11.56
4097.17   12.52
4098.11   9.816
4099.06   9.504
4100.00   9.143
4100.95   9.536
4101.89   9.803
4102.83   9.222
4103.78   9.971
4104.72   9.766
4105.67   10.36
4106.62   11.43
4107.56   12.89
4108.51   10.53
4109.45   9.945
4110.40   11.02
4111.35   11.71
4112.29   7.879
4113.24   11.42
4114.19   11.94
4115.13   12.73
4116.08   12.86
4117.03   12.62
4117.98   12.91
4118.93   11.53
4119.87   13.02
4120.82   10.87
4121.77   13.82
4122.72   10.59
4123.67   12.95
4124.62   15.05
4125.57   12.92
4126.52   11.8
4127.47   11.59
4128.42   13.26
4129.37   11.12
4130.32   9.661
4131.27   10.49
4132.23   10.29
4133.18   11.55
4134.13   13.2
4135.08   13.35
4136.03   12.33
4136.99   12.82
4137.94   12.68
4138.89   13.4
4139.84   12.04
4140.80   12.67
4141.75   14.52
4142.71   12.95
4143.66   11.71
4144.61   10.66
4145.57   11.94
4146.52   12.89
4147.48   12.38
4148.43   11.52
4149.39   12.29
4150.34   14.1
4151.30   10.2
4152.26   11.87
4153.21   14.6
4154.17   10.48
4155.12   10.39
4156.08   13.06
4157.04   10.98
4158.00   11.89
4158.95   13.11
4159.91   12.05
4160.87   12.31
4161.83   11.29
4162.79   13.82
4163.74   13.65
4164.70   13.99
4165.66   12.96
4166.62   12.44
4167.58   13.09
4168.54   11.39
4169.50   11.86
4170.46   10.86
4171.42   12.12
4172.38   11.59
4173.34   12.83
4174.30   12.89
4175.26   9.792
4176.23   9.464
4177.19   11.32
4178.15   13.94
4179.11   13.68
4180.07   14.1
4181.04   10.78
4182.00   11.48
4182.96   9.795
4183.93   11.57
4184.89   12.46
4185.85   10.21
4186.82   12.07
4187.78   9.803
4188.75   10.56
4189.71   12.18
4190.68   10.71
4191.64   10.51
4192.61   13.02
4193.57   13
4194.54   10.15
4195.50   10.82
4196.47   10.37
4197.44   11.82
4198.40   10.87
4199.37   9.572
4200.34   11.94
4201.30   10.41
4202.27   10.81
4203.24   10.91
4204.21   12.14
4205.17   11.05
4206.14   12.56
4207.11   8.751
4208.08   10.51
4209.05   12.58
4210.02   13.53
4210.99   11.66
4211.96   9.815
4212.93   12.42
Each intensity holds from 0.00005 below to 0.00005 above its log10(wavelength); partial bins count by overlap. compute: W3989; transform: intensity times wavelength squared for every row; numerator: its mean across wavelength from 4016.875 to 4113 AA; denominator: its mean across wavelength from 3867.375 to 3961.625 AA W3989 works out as 1.41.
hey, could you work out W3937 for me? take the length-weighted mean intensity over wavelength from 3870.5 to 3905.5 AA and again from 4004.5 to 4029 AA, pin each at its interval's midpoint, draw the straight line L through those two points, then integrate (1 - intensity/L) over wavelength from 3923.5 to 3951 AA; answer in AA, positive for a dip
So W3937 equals 5.8 AA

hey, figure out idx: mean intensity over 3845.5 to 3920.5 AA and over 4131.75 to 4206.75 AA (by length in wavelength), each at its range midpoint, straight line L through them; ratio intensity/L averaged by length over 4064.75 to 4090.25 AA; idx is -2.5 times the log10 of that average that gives -0.09 mag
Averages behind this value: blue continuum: 9.02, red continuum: 11.9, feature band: 11.9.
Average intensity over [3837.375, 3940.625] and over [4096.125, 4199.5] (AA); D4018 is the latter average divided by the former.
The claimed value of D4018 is 1.4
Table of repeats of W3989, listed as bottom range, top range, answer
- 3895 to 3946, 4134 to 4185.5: 1.61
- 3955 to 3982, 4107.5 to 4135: 1.69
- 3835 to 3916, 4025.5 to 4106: 1.45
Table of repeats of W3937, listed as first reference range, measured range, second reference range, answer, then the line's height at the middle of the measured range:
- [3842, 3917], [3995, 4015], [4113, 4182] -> -2.55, 10.5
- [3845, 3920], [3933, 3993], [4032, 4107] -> 8.49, 9.99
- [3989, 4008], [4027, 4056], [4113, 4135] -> 1.78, 11.8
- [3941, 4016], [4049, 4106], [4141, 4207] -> -3.31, 10.8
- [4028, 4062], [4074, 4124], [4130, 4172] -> 1.45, 11.7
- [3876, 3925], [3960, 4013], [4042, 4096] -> 3.36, 10.2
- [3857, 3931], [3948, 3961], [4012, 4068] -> 0.47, 9.98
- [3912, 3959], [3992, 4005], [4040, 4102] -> -1.93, 9.9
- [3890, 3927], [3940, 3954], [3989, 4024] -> 0.46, 10.1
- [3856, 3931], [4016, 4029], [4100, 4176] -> -2.35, 10.5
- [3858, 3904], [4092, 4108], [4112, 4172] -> 1.51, 11.7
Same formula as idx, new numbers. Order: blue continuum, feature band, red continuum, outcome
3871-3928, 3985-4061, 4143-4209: -0.15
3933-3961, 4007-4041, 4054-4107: -0.15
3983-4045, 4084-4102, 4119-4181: 0.05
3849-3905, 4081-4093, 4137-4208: -0.11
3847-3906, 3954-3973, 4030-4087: 0.40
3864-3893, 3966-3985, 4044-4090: 0.31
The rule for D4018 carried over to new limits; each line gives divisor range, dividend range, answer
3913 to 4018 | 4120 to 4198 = 1.30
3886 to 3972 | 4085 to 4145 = 1.42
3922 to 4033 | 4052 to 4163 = 1.22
